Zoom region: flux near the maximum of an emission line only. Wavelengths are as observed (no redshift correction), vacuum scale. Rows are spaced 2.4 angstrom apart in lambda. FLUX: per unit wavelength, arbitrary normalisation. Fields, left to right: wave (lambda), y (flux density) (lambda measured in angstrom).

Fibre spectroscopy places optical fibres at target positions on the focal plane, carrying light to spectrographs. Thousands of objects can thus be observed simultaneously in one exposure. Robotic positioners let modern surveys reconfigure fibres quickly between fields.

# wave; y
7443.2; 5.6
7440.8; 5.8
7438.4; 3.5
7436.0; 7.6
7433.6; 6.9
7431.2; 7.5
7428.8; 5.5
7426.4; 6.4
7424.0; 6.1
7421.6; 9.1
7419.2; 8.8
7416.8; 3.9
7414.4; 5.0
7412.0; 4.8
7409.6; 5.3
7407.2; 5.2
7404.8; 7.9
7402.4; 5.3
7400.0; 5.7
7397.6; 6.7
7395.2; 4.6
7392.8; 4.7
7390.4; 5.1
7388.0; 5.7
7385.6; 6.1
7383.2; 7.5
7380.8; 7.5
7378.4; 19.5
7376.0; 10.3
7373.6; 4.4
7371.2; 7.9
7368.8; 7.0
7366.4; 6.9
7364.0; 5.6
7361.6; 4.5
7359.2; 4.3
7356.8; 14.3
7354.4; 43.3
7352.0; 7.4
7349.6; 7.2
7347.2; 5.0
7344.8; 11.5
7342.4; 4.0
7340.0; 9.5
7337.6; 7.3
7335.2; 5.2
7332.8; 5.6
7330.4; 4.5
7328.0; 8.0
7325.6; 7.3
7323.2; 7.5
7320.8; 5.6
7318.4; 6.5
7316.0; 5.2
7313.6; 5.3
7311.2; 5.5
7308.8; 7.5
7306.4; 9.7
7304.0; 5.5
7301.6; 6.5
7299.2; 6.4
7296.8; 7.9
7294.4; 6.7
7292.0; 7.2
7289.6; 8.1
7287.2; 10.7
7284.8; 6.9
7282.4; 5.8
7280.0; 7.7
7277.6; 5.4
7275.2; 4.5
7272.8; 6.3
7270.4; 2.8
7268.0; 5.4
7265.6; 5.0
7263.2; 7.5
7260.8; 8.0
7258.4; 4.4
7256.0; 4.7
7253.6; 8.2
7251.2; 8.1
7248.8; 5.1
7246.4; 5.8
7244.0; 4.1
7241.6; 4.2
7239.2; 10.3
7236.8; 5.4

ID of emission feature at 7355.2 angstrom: H-alpha 6563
